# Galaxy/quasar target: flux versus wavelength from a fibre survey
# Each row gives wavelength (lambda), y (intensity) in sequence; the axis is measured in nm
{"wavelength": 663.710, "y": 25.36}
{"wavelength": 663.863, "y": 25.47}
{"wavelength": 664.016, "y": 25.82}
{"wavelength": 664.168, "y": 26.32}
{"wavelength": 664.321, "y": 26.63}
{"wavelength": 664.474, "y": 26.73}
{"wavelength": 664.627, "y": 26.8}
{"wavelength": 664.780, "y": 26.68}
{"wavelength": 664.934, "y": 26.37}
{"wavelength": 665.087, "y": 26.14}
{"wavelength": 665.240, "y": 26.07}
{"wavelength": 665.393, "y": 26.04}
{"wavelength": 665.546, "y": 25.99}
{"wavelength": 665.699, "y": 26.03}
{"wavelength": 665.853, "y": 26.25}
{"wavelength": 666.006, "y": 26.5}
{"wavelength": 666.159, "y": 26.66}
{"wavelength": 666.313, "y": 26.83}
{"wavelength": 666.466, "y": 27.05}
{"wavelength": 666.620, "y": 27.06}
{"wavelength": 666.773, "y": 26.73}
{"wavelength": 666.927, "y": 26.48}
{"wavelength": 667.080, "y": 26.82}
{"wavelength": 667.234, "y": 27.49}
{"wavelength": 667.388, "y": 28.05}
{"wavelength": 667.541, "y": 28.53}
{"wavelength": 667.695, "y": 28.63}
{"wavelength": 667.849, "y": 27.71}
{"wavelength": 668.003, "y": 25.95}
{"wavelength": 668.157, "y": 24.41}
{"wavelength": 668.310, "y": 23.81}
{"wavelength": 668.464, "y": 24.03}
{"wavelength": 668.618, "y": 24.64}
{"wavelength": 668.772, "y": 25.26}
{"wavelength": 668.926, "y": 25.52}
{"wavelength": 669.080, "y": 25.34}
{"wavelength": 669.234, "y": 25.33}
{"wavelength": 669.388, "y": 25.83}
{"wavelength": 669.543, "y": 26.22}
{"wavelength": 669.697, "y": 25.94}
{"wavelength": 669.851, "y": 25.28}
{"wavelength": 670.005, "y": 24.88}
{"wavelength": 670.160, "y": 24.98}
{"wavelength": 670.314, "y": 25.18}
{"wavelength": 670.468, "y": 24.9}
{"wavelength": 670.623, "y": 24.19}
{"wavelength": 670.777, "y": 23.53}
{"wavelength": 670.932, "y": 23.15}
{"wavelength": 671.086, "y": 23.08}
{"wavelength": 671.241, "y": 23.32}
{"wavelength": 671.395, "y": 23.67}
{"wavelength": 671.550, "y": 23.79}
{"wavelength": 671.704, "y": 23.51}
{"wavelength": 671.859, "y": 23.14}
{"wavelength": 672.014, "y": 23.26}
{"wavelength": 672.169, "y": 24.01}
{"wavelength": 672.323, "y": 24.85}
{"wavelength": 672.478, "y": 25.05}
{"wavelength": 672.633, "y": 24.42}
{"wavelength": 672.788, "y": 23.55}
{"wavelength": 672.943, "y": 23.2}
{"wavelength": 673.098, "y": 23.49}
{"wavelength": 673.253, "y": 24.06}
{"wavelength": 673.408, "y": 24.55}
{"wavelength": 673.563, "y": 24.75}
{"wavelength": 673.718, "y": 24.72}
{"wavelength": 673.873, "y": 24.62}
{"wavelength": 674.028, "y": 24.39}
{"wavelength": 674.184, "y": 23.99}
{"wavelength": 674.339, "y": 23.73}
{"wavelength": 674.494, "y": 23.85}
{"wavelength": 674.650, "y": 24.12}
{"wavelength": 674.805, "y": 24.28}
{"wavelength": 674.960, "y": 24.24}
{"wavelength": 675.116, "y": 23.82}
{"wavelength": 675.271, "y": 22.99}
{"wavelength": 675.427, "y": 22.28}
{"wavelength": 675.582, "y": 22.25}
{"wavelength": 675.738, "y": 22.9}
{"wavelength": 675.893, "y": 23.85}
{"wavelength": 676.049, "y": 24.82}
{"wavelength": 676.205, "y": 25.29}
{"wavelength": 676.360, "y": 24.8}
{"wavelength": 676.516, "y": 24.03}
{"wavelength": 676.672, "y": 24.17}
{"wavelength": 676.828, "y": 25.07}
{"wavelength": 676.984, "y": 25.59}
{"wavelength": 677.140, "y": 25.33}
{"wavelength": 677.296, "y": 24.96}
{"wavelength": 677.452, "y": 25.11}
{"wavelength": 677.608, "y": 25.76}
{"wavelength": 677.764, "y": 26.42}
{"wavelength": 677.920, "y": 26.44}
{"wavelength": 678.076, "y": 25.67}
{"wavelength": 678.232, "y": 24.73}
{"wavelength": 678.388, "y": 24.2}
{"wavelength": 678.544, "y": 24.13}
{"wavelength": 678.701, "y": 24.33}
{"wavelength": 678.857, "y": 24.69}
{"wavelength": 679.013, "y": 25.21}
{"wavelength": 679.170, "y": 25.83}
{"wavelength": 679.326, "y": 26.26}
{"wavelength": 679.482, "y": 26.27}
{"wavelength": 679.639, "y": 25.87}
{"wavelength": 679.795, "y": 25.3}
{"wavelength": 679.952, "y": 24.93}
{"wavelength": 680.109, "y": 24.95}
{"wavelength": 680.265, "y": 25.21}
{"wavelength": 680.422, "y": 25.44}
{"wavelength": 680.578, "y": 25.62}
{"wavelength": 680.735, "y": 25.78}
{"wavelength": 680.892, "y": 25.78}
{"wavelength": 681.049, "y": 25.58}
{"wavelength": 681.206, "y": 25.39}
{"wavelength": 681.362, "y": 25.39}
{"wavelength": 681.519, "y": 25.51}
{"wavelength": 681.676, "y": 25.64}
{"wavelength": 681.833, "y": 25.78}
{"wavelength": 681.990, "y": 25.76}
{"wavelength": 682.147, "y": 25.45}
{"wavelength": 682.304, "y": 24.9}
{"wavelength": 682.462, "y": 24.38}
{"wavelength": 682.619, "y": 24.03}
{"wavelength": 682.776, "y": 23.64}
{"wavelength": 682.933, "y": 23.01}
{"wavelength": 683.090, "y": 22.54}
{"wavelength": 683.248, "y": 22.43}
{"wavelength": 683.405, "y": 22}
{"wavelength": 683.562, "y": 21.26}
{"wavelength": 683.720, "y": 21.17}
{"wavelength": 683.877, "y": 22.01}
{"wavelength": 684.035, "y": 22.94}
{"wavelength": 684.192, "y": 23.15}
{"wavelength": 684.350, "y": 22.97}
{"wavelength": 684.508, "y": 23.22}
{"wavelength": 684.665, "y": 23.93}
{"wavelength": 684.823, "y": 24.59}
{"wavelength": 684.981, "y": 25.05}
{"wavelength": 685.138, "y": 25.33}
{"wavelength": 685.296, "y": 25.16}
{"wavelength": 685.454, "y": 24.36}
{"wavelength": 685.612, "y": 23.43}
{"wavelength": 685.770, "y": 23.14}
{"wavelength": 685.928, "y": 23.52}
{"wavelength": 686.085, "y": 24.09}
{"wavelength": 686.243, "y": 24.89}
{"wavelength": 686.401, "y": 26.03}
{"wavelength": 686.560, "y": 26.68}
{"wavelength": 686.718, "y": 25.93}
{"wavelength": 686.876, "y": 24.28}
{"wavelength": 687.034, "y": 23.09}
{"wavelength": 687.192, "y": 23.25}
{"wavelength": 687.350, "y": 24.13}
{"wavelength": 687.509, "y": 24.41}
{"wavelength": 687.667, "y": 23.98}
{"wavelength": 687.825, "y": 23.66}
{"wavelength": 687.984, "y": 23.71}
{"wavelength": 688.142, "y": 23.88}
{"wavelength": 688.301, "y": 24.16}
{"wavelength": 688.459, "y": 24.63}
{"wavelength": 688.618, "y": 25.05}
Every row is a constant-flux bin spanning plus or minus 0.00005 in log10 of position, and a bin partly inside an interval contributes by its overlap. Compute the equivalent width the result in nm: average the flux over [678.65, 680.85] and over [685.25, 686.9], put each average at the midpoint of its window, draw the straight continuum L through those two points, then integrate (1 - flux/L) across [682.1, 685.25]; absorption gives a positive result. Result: 0.20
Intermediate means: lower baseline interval 25.4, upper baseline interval 24.7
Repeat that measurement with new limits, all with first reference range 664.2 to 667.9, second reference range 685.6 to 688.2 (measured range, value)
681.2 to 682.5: -0.03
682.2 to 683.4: 0.06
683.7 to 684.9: 0.07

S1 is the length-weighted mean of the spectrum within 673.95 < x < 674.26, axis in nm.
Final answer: 24.1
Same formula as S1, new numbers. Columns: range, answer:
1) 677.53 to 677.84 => 26.1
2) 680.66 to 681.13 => 25.7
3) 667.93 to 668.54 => 24.6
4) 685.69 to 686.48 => 24.4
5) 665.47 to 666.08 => 26.2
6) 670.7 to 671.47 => 23.4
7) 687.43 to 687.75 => 24.2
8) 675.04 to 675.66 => 22.8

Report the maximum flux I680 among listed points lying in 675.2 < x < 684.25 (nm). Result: 26.44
